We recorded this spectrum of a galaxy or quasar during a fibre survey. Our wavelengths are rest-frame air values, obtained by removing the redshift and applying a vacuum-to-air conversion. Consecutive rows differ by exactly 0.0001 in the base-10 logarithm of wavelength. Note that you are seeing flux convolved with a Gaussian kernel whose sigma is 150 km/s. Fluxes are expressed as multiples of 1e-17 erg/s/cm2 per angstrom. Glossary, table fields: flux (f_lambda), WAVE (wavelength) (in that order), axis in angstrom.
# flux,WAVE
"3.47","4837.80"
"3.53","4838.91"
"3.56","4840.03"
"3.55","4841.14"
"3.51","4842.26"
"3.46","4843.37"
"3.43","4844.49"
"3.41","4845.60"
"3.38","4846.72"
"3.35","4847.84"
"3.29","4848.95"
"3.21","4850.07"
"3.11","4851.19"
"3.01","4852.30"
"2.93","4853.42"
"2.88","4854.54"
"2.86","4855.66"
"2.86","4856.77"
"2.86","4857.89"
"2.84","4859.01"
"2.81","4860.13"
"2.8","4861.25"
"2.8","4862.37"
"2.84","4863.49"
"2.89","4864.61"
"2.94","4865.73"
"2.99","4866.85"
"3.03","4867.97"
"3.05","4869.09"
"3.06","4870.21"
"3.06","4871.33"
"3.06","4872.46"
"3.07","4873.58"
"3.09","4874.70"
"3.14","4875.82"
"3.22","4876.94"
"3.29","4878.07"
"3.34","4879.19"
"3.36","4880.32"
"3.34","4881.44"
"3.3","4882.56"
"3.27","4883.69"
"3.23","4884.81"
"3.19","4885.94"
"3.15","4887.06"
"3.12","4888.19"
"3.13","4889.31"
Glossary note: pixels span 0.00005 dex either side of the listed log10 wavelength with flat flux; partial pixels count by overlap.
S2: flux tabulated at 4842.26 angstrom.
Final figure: 3.51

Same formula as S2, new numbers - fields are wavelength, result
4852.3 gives 3.01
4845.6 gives 3.41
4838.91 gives 3.53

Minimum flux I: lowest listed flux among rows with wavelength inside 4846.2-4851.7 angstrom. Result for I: 3.11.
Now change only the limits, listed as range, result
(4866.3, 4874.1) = 2.99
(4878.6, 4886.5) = 3.19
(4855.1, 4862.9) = 2.8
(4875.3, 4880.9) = 3.14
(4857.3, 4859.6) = 2.84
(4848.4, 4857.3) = 2.86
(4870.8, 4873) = 3.06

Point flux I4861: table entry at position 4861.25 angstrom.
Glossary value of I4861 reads 2.8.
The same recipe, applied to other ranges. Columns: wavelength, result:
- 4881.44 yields 3.34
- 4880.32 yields 3.36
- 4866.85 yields 2.99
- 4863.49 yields 2.84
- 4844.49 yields 3.43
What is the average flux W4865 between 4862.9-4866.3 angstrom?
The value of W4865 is 2.89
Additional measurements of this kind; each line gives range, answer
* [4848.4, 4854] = 3.11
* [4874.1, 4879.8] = 3.21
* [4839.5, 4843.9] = 3.52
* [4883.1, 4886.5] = 3.23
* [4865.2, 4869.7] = 3.01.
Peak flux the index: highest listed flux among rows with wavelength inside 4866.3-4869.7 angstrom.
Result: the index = 3.05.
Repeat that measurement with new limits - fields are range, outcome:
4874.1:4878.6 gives 3.29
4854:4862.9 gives 2.88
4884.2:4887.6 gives 3.23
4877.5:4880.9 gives 3.36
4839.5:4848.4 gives 3.56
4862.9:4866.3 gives 2.94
